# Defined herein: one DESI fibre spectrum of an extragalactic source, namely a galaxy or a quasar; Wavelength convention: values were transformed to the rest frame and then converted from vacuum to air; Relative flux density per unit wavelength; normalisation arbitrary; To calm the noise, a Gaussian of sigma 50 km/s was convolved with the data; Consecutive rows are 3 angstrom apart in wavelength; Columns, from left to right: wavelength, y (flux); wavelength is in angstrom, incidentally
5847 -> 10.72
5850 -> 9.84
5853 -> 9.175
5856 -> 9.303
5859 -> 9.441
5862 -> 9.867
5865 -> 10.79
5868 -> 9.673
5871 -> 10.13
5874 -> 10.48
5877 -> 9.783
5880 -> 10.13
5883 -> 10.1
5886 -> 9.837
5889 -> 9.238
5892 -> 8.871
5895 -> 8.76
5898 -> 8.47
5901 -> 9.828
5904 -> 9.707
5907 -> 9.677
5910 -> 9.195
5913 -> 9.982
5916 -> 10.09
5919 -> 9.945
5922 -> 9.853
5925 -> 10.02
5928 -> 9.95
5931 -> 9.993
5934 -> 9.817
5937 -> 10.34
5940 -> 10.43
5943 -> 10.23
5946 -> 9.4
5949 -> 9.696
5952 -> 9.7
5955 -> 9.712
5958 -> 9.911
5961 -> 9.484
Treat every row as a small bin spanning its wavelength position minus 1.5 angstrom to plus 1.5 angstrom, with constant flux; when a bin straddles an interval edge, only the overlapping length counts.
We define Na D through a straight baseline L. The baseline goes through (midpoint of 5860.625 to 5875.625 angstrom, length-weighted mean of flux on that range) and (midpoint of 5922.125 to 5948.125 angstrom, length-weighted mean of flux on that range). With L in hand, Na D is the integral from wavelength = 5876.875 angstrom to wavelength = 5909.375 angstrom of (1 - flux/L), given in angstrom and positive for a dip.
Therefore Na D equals 2.1 angstrom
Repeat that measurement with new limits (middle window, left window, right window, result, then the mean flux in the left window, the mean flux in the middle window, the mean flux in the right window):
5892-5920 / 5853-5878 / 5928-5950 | 1.33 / 9.89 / 9.47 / 9.99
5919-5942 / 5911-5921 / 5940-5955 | -0.37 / 9.96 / 10.1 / 9.82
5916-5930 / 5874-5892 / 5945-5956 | -0.38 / 9.79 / 9.96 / 9.63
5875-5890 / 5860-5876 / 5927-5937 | 0.38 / 10.2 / 9.86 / 9.98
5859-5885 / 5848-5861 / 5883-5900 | -2.05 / 9.51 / 10.1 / 9.15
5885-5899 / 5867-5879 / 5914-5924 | 1.37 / 10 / 9.03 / 9.97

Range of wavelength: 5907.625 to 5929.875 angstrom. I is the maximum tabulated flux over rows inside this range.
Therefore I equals 10.09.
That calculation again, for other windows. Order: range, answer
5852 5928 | 10.79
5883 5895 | 10.1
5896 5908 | 9.828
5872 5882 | 10.48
